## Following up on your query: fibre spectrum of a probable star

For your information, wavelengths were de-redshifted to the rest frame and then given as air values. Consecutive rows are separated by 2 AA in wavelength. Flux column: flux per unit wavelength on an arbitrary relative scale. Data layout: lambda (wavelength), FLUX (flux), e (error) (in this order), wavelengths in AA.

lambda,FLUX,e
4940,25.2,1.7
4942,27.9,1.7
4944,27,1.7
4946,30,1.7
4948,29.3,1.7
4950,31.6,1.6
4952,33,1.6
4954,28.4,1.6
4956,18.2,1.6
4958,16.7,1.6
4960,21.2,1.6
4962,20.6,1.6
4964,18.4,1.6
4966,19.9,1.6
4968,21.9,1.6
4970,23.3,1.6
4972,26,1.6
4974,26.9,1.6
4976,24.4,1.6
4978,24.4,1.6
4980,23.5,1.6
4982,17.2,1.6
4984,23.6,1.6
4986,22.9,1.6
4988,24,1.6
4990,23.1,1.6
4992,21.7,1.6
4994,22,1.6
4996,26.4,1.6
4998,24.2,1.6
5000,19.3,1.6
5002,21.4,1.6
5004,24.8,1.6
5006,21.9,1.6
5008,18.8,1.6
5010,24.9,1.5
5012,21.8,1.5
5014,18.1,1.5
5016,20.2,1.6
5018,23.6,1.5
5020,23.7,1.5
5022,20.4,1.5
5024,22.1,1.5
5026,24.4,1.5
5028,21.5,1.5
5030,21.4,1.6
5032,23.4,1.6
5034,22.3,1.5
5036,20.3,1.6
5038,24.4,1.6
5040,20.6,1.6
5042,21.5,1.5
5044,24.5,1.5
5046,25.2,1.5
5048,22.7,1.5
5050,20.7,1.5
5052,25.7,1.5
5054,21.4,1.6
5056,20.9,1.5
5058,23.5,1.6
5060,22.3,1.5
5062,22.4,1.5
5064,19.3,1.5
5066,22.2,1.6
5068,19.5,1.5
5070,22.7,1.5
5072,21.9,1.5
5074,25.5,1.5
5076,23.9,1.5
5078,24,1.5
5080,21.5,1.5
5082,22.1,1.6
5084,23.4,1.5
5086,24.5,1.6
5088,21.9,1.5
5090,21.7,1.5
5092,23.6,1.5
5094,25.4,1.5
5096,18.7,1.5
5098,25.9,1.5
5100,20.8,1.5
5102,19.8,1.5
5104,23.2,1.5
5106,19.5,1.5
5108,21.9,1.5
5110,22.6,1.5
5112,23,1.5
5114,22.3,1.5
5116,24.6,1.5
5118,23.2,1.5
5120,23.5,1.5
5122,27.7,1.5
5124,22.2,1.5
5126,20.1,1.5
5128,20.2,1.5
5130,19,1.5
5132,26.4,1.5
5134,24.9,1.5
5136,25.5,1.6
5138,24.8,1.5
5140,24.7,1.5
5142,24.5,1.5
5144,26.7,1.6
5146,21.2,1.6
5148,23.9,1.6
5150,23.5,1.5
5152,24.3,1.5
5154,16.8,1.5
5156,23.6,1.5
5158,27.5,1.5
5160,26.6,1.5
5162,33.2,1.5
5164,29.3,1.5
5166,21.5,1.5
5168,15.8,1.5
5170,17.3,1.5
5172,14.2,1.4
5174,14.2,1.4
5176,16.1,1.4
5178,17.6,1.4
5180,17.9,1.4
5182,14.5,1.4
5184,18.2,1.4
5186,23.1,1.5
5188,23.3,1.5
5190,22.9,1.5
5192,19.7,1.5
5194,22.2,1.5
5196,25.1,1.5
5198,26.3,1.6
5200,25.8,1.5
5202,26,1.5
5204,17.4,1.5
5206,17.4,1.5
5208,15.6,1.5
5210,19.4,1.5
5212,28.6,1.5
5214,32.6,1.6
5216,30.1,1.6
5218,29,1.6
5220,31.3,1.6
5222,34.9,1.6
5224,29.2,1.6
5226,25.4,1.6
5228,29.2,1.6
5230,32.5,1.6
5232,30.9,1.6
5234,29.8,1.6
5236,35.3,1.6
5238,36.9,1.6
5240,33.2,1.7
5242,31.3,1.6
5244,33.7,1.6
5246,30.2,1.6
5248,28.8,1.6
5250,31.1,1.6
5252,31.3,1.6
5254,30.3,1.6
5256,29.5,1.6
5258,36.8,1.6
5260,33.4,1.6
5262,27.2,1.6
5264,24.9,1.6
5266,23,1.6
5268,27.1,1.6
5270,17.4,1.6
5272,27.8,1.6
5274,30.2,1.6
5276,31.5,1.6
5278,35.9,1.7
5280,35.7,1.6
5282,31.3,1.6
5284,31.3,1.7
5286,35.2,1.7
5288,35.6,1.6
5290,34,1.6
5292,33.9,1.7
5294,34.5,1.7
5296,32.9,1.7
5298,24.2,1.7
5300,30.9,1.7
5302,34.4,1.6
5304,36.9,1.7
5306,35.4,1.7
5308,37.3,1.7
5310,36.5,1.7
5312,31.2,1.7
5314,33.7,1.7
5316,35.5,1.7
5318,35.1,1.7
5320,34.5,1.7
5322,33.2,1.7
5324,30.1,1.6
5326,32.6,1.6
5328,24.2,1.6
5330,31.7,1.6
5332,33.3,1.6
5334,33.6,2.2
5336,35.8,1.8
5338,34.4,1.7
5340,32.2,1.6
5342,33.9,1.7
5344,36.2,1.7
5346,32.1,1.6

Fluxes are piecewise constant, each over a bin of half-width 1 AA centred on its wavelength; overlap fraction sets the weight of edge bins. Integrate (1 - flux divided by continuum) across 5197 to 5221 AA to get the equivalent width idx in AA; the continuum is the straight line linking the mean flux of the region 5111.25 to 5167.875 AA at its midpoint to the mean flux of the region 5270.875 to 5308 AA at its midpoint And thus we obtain 2.7 AA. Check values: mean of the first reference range 24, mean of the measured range 25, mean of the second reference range 32.9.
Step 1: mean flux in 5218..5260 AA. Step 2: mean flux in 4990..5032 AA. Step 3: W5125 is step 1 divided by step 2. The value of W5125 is 1.42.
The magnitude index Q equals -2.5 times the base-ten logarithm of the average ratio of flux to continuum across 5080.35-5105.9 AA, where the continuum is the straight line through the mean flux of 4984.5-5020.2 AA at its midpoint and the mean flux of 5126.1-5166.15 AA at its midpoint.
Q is 0.056 mag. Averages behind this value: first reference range 22.4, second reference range 24.4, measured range 22.4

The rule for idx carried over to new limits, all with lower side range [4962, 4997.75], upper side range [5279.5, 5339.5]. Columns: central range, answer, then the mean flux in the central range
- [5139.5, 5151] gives 1.65 AA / 24.1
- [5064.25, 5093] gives 3.70 AA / 22.7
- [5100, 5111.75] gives 2.36 AA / 21.5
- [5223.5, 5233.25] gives 0.40 AA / 29.5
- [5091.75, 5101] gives 1.30 AA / 22.8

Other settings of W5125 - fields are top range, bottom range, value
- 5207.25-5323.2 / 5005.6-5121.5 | 1.39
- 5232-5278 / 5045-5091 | 1.34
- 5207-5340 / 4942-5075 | 1.36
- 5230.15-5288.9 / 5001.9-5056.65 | 1.39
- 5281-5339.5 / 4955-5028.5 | 1.50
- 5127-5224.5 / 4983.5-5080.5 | 1.03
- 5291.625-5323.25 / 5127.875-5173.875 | 1.46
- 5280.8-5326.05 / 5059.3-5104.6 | 1.49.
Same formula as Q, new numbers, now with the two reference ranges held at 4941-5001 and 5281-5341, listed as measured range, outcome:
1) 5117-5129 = 0.224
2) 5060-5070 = 0.242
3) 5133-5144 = 0.139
